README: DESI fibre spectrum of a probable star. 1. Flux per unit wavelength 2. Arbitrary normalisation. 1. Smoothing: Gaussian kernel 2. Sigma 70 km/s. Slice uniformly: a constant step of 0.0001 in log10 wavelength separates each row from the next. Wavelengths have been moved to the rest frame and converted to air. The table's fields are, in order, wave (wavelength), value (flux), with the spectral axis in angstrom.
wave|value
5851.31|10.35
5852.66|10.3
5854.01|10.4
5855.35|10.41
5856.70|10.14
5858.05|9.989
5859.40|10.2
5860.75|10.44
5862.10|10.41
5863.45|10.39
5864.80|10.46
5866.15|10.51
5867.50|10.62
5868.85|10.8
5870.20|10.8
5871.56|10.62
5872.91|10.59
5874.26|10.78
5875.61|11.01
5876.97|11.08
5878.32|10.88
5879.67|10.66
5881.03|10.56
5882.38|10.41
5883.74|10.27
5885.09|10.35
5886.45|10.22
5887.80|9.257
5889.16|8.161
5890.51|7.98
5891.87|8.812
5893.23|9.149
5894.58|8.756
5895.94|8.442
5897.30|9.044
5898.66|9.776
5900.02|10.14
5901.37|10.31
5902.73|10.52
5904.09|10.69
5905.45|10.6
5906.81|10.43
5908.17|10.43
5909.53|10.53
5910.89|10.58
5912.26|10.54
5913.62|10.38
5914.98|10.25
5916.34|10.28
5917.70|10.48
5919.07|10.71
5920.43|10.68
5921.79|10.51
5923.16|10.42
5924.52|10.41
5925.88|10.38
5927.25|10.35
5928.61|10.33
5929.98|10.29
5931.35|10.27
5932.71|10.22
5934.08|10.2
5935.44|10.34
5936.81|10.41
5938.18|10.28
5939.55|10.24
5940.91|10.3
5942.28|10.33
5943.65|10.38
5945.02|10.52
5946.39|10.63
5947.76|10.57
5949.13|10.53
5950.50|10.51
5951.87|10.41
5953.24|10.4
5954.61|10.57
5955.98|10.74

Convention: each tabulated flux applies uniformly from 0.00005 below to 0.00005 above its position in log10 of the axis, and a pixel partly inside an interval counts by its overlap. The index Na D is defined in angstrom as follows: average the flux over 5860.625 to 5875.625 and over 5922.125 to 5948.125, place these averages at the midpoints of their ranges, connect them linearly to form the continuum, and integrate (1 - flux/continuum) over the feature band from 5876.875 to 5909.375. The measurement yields 2.03 angstrom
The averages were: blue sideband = 10.6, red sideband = 10.4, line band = 9.86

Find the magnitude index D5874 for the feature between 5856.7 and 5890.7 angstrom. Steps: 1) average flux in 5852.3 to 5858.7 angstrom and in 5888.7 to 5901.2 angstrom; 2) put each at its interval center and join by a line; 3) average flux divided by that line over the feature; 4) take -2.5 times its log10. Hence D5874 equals -0.07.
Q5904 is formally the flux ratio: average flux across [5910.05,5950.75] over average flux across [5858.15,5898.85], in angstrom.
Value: 1.04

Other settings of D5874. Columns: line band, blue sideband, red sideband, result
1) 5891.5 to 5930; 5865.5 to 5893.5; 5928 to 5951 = 0.01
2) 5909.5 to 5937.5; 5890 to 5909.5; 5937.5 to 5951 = -0.03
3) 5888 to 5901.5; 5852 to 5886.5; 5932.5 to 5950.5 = 0.16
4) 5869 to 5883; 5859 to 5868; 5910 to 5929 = -0.03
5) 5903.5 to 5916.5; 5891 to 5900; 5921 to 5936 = -0.09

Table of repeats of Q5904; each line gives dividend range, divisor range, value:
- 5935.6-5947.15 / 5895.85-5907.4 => 1.03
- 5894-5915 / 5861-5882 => 0.95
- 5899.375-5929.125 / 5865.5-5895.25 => 1.03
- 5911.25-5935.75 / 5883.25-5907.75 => 1.08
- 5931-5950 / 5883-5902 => 1.11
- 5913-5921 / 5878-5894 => 1.08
